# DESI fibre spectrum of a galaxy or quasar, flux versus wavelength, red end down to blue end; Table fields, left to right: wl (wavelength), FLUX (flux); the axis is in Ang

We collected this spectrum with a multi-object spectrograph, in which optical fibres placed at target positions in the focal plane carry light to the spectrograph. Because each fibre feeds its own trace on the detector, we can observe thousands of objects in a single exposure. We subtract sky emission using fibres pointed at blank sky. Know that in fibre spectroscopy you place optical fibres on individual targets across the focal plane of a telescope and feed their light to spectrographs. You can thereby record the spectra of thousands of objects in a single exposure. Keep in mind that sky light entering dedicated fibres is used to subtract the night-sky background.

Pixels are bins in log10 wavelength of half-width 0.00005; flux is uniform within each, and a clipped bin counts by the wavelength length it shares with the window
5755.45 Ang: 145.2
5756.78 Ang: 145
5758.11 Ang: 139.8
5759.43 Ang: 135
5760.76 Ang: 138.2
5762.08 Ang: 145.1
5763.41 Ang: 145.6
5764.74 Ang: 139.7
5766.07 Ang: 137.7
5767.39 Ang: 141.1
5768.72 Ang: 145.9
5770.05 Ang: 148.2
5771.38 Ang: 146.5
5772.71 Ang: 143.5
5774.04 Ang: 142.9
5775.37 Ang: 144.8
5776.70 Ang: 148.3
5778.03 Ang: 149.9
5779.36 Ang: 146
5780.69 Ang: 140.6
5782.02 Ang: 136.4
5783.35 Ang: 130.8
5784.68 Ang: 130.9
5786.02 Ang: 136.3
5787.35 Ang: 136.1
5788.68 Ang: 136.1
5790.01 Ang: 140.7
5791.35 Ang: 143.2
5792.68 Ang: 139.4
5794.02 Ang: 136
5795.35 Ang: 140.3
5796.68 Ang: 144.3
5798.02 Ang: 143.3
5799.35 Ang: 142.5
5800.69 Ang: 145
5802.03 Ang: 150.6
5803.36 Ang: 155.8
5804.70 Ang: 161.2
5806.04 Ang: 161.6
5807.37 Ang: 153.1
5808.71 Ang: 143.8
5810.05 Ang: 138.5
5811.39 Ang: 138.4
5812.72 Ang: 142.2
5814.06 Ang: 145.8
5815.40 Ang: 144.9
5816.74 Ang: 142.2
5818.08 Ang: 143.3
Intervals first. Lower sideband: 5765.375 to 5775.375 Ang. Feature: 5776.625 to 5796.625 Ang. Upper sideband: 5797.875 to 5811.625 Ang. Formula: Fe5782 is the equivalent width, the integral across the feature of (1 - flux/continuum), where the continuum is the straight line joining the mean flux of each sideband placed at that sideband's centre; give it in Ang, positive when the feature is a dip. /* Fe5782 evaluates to 0.9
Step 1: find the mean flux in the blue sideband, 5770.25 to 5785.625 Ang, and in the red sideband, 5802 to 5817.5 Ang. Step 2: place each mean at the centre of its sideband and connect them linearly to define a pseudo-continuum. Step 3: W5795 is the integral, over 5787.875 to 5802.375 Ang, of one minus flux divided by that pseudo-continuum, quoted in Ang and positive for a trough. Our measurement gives 0.4 Ang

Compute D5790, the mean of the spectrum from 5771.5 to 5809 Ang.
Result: 144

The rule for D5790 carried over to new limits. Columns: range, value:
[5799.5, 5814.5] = 149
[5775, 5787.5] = 140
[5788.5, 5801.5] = 141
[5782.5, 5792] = 136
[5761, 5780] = 145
